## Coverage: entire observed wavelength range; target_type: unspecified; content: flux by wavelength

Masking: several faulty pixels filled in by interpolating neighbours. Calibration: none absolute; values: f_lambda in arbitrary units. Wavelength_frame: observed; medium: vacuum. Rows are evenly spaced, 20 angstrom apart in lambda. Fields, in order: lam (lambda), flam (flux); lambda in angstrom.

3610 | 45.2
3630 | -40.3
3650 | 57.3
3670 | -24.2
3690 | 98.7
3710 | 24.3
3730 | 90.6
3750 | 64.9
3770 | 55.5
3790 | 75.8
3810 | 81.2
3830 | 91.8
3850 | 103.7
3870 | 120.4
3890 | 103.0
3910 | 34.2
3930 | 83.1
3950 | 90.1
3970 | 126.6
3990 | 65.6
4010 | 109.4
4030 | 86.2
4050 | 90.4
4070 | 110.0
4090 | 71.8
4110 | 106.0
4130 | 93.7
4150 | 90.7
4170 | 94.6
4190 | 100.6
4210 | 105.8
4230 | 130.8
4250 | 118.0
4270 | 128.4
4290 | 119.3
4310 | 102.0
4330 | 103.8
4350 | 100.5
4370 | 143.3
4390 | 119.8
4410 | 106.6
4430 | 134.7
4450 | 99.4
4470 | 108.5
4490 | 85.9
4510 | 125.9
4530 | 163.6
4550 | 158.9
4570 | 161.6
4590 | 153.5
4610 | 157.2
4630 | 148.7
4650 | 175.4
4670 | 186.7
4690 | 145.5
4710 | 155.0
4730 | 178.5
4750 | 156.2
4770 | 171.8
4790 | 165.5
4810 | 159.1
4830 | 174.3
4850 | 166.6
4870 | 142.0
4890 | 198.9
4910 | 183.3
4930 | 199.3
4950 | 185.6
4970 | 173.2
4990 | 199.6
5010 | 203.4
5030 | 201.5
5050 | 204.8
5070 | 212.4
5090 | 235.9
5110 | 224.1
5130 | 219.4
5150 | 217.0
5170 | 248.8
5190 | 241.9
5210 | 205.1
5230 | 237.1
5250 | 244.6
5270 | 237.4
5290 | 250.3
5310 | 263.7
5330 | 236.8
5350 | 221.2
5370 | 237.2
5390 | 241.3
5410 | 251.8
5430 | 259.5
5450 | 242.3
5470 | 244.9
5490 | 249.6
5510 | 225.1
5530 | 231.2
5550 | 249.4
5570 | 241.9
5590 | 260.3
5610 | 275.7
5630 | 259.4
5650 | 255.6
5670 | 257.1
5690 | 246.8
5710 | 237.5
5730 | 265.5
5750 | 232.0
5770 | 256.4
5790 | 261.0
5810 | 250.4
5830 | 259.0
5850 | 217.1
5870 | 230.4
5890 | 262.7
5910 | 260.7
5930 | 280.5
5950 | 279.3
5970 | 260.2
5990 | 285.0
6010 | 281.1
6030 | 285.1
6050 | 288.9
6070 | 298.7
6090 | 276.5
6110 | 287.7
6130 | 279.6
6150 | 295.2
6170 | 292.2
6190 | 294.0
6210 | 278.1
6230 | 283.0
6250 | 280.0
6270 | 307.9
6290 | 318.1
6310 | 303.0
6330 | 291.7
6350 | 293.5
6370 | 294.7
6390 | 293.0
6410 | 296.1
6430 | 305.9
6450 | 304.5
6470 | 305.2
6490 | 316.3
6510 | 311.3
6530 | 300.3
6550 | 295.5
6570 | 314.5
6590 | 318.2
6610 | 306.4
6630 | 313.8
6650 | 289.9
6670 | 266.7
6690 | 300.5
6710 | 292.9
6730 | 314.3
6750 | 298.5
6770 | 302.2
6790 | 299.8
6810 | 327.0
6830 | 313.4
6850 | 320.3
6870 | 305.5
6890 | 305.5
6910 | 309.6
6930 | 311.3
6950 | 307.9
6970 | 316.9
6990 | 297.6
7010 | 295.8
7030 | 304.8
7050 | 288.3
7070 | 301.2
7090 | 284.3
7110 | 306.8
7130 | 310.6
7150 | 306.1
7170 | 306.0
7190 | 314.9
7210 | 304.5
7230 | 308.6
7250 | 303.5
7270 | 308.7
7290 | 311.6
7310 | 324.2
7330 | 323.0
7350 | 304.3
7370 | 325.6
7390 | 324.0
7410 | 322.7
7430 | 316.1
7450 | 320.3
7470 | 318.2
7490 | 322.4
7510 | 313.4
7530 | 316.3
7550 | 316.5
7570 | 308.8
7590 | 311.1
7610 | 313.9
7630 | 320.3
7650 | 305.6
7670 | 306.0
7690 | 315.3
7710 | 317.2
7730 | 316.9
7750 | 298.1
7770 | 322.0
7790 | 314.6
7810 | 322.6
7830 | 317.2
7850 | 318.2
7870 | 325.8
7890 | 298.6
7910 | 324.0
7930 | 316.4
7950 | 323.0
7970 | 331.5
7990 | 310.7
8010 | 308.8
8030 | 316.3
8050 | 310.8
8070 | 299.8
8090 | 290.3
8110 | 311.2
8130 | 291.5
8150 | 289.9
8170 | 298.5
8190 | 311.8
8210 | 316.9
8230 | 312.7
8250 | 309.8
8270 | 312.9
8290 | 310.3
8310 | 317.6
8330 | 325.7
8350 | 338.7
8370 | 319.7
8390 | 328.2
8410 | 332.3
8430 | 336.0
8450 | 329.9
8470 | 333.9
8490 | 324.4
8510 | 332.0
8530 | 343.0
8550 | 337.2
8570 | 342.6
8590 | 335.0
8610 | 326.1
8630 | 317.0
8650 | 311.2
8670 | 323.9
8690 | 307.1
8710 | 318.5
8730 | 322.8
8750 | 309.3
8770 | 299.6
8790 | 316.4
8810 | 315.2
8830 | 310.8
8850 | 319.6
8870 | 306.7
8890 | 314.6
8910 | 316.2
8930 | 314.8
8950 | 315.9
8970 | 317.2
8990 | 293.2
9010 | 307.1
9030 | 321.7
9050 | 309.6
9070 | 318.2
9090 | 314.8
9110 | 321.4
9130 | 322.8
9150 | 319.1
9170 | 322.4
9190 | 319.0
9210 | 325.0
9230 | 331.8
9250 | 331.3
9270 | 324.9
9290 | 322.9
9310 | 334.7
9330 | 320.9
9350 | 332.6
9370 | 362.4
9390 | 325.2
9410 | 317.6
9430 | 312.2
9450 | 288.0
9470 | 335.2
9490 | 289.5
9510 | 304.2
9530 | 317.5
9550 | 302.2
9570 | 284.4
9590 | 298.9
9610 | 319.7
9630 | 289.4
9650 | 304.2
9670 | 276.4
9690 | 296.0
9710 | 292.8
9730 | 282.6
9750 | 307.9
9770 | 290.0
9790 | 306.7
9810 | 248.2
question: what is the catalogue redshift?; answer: 0.13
